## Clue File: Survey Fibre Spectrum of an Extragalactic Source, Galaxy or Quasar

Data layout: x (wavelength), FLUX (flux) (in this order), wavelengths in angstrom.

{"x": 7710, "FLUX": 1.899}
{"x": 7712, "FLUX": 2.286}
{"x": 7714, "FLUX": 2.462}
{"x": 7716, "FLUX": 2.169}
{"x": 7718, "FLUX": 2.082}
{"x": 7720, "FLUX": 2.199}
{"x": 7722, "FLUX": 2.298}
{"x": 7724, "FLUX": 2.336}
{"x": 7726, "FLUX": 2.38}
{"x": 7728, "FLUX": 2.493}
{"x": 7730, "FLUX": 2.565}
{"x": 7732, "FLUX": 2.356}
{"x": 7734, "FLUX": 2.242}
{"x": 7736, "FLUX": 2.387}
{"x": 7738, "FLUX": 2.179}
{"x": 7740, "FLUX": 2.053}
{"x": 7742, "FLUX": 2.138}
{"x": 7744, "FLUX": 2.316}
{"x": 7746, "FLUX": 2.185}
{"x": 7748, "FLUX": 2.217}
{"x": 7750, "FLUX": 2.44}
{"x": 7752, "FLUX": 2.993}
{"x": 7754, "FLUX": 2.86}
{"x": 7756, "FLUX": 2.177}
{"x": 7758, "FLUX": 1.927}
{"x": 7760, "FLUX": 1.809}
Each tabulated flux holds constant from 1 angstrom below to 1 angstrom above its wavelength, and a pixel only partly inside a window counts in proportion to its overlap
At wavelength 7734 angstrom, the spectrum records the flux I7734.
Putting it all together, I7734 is 2.242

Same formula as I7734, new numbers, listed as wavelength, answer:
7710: 1.899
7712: 2.286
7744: 2.316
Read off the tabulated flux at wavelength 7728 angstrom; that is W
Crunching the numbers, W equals 2.493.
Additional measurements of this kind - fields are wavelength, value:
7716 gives 2.169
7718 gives 2.082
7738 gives 2.179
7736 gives 2.387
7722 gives 2.298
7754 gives 2.86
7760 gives 1.809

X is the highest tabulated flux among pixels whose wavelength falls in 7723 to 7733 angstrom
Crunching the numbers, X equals 2.565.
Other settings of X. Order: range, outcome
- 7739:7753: 2.993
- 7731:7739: 2.387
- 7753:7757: 2.86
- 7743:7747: 2.316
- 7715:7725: 2.336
